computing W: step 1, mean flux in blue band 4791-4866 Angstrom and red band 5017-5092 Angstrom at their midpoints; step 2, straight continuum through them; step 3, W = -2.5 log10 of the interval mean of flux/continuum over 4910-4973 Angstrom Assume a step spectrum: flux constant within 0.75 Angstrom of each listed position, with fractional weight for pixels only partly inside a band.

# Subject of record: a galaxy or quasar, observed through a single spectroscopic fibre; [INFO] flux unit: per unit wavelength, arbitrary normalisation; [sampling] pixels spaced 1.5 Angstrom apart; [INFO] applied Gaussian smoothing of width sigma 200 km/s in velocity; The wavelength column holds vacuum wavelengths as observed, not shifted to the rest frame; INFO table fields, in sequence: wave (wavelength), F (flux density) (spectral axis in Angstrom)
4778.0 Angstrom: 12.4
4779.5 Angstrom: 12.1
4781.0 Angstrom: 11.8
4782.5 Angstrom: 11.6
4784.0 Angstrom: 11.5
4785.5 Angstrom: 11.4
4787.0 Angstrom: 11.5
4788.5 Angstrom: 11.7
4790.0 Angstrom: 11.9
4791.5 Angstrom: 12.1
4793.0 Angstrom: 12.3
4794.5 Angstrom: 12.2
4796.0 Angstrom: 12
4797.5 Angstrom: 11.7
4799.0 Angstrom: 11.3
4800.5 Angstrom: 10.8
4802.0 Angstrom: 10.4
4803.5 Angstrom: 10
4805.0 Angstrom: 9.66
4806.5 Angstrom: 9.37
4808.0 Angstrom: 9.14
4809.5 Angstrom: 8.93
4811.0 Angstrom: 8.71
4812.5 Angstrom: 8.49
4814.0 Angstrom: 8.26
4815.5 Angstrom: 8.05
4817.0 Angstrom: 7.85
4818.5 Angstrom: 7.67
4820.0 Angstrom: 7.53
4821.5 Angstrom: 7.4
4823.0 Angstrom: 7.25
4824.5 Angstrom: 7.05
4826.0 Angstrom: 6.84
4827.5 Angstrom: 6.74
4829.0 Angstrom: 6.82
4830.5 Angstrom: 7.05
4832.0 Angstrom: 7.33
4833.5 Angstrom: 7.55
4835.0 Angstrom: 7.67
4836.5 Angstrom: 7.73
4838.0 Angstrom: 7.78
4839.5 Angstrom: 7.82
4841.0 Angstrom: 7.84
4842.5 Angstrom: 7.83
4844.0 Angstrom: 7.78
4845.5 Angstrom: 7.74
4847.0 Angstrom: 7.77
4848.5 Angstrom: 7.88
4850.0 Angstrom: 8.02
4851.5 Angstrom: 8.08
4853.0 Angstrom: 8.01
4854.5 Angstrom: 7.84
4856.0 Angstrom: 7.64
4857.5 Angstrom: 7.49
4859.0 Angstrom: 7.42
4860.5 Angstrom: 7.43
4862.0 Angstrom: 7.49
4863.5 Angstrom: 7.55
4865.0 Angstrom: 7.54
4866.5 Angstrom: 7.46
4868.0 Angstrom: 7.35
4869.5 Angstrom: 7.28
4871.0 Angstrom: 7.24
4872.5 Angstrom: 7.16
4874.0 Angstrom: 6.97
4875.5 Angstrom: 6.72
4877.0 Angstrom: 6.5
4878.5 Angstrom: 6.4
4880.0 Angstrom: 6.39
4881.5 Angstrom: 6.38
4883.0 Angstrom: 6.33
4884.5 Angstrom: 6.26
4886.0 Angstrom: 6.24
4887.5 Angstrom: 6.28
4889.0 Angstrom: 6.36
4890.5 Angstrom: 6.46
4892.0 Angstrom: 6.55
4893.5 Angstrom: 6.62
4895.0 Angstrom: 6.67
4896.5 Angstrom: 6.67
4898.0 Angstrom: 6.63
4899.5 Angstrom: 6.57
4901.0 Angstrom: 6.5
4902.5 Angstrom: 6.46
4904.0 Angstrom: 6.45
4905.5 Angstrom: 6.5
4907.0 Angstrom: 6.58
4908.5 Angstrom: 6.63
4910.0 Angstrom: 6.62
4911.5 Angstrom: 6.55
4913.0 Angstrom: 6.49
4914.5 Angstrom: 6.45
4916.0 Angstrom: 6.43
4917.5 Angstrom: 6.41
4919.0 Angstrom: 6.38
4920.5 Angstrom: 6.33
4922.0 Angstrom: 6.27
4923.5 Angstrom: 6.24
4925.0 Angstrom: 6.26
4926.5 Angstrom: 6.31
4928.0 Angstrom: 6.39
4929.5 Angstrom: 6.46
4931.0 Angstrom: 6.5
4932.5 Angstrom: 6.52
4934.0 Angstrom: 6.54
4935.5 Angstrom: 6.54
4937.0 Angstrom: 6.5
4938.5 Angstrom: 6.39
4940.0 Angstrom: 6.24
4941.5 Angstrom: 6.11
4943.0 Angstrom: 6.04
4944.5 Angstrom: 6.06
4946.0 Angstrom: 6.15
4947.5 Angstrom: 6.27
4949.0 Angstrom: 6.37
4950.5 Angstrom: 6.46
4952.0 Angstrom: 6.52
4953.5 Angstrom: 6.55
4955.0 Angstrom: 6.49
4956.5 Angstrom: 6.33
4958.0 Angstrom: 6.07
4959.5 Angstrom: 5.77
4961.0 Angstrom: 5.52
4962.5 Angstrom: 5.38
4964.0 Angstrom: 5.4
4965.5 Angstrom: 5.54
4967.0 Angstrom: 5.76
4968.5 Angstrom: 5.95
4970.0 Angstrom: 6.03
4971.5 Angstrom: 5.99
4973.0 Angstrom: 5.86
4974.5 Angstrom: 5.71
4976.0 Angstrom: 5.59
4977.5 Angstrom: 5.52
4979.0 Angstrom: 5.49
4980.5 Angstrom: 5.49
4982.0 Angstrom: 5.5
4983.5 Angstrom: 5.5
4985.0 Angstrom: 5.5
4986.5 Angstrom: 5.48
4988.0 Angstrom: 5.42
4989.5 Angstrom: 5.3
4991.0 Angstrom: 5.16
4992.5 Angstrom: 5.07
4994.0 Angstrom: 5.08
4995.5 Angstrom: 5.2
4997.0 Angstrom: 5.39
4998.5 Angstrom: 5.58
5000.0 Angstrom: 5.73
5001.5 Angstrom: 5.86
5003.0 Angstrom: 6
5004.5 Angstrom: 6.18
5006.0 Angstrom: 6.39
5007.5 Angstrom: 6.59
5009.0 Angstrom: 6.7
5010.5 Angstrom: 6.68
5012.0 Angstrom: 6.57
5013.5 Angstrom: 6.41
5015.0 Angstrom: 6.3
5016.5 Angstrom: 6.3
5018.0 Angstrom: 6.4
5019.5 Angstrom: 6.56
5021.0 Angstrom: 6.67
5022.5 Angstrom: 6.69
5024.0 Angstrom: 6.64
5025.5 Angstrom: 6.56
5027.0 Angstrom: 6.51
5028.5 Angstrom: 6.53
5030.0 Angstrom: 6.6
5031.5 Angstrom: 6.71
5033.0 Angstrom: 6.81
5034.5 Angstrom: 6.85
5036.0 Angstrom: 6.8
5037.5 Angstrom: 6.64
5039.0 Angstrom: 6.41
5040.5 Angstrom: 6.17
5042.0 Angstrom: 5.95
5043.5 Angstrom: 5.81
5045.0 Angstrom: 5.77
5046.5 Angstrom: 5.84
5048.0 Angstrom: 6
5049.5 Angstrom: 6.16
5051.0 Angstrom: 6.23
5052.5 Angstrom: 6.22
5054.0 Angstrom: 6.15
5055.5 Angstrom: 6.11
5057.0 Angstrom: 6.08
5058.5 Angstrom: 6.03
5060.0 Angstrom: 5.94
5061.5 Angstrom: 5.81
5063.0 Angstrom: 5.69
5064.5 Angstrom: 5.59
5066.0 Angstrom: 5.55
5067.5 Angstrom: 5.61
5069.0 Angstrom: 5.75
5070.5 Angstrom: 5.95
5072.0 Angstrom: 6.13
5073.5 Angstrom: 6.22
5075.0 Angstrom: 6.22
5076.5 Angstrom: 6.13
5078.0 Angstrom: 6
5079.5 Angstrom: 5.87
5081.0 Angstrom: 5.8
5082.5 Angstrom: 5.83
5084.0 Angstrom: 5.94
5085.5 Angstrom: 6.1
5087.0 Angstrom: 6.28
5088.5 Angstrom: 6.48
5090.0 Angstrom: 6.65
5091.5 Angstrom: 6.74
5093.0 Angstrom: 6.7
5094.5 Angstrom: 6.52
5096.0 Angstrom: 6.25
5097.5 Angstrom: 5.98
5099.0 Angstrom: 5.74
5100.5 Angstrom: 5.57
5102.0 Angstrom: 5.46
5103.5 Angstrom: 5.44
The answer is 0.18 mag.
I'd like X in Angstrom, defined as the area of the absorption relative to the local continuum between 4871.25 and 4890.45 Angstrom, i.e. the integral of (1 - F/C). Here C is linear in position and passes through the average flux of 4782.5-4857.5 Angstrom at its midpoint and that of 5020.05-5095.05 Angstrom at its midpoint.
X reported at 4.0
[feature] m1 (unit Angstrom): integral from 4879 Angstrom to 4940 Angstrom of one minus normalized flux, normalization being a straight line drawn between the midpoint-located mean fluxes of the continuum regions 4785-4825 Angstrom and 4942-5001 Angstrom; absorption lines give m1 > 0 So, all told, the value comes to 6.64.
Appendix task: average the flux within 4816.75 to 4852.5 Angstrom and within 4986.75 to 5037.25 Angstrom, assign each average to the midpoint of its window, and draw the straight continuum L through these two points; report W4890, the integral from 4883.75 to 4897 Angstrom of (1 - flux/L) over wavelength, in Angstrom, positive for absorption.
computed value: 1.2 Angstrom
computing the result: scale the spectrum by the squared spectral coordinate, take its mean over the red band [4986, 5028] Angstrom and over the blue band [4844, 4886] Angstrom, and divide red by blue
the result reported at 0.88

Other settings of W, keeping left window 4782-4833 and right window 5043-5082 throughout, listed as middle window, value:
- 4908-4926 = 0.233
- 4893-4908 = 0.239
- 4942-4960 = 0.194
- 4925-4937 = 0.200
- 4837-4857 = 0.140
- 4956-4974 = 0.250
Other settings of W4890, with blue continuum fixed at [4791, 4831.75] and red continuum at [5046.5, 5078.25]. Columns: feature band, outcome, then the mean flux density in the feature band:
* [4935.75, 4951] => 2.40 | 6.26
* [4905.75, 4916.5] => 1.78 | 6.54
